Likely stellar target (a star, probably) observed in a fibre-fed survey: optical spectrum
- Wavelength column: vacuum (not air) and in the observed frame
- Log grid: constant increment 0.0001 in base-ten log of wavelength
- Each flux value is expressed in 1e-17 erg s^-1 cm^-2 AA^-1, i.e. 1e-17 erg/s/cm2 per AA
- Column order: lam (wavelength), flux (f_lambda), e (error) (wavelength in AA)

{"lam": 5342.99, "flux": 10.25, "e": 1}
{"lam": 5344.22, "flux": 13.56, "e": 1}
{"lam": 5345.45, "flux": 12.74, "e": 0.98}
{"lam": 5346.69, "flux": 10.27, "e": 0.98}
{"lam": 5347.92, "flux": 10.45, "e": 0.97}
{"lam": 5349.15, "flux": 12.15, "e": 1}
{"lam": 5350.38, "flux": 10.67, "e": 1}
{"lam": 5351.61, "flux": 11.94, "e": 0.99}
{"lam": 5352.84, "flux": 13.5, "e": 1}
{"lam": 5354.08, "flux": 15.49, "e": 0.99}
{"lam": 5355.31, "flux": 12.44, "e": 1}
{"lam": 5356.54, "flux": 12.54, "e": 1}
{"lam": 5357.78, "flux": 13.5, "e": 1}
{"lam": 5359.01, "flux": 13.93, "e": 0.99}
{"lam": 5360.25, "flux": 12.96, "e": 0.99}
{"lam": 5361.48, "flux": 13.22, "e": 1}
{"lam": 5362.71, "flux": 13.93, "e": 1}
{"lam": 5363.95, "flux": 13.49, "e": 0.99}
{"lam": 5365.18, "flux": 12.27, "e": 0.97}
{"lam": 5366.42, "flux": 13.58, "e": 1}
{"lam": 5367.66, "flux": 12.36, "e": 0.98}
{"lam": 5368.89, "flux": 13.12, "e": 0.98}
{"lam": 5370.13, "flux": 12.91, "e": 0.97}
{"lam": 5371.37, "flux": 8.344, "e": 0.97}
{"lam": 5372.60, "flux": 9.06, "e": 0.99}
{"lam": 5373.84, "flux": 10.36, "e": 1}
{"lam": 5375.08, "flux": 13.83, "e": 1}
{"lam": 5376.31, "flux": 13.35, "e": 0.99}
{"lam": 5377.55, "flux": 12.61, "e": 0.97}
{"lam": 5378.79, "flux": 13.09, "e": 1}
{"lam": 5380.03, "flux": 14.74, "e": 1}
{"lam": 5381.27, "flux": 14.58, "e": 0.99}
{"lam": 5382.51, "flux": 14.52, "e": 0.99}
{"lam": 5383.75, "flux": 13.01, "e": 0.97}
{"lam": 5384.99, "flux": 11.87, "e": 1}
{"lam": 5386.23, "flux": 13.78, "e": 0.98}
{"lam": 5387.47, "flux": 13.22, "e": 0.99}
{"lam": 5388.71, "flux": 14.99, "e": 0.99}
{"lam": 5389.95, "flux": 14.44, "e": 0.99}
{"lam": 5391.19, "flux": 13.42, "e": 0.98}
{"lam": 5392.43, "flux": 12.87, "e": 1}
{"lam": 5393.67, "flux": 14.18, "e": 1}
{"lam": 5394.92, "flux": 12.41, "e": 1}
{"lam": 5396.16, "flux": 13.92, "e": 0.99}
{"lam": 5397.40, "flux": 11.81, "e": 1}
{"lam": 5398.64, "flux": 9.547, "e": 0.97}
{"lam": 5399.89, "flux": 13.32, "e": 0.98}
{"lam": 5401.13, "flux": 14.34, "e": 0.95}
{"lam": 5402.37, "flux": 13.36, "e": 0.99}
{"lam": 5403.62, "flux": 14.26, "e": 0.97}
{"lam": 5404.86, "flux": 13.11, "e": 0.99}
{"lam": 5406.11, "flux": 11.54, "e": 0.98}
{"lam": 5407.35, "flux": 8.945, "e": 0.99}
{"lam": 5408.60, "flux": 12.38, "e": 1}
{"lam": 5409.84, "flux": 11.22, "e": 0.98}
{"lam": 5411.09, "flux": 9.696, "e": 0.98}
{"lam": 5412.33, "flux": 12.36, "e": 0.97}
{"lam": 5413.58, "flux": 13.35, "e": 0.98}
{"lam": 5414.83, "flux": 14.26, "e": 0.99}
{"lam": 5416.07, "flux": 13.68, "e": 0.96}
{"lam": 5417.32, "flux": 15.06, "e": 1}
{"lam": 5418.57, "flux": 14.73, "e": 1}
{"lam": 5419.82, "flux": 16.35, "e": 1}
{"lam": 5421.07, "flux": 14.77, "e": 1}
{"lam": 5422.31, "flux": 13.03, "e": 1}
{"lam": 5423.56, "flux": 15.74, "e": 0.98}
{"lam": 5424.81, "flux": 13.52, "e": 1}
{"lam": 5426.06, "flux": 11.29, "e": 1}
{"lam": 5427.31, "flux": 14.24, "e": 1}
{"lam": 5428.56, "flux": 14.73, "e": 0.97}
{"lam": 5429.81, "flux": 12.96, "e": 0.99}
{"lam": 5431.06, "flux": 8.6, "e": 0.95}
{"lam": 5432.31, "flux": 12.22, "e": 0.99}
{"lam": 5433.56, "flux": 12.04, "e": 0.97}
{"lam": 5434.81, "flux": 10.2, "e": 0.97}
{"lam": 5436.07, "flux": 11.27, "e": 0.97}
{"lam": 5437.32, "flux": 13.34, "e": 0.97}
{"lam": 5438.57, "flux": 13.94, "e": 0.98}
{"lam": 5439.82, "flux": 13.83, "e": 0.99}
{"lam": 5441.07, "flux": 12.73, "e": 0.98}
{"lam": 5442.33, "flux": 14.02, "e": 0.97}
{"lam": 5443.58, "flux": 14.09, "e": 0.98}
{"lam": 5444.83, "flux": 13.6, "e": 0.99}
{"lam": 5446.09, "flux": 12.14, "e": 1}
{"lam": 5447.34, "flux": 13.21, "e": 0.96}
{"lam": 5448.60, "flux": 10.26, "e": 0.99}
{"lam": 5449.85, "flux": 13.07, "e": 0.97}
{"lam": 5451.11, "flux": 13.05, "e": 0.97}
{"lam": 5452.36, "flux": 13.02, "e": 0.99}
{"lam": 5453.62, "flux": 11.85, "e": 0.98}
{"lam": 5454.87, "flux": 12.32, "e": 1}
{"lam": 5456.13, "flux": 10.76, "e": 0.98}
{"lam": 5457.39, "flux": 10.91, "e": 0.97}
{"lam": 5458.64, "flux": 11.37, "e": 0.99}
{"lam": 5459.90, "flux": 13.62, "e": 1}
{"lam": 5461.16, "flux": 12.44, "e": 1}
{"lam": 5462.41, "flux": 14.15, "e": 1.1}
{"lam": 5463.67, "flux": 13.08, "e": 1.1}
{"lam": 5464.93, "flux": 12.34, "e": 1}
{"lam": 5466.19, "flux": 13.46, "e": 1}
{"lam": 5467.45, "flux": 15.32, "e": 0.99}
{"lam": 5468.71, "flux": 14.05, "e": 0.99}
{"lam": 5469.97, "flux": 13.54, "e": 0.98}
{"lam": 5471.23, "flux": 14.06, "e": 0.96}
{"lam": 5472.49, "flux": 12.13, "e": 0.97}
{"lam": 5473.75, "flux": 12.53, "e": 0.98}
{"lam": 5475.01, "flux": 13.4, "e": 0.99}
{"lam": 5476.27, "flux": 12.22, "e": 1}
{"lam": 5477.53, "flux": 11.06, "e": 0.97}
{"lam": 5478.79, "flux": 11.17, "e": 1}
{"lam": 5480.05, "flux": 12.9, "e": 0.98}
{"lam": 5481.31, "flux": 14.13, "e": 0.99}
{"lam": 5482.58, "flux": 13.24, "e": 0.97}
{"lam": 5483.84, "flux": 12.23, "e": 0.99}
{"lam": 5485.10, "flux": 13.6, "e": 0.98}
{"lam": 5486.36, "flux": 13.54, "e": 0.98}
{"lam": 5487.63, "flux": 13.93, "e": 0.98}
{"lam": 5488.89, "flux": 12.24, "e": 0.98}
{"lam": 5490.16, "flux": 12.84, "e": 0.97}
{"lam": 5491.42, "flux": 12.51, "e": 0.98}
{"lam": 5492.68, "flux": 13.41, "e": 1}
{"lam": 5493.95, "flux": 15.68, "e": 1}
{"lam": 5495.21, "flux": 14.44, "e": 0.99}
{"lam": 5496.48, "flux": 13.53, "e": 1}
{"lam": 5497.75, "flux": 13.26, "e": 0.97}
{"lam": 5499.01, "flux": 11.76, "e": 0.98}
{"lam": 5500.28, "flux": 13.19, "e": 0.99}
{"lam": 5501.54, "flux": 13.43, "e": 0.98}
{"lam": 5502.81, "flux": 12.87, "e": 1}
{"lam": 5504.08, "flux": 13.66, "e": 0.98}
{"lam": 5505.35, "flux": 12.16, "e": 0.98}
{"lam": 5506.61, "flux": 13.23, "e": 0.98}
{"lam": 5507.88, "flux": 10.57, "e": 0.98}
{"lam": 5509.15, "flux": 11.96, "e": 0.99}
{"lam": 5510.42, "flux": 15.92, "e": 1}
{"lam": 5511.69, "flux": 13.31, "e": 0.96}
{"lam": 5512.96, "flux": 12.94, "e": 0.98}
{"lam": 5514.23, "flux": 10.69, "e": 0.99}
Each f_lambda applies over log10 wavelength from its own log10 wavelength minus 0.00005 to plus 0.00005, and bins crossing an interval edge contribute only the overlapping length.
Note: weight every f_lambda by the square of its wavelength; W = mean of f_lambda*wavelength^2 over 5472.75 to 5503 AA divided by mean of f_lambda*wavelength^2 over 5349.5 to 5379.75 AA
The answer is 1.1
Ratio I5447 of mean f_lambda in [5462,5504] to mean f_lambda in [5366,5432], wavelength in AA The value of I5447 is 1.0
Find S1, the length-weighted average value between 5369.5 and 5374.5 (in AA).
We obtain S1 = 10.2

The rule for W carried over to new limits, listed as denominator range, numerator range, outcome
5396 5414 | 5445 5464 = 1.04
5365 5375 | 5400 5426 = 1.16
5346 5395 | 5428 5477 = 1.02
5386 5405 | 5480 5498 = 1.05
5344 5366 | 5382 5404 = 1.06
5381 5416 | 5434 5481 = 1.01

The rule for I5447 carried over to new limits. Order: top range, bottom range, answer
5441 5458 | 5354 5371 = 0.95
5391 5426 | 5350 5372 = 1.02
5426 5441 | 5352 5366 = 0.93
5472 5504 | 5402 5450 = 1.01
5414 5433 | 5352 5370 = 1.03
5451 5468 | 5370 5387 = 1.01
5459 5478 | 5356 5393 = 1.01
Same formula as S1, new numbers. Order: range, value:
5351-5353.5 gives 12.7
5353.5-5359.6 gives 13.6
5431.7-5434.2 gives 12.1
